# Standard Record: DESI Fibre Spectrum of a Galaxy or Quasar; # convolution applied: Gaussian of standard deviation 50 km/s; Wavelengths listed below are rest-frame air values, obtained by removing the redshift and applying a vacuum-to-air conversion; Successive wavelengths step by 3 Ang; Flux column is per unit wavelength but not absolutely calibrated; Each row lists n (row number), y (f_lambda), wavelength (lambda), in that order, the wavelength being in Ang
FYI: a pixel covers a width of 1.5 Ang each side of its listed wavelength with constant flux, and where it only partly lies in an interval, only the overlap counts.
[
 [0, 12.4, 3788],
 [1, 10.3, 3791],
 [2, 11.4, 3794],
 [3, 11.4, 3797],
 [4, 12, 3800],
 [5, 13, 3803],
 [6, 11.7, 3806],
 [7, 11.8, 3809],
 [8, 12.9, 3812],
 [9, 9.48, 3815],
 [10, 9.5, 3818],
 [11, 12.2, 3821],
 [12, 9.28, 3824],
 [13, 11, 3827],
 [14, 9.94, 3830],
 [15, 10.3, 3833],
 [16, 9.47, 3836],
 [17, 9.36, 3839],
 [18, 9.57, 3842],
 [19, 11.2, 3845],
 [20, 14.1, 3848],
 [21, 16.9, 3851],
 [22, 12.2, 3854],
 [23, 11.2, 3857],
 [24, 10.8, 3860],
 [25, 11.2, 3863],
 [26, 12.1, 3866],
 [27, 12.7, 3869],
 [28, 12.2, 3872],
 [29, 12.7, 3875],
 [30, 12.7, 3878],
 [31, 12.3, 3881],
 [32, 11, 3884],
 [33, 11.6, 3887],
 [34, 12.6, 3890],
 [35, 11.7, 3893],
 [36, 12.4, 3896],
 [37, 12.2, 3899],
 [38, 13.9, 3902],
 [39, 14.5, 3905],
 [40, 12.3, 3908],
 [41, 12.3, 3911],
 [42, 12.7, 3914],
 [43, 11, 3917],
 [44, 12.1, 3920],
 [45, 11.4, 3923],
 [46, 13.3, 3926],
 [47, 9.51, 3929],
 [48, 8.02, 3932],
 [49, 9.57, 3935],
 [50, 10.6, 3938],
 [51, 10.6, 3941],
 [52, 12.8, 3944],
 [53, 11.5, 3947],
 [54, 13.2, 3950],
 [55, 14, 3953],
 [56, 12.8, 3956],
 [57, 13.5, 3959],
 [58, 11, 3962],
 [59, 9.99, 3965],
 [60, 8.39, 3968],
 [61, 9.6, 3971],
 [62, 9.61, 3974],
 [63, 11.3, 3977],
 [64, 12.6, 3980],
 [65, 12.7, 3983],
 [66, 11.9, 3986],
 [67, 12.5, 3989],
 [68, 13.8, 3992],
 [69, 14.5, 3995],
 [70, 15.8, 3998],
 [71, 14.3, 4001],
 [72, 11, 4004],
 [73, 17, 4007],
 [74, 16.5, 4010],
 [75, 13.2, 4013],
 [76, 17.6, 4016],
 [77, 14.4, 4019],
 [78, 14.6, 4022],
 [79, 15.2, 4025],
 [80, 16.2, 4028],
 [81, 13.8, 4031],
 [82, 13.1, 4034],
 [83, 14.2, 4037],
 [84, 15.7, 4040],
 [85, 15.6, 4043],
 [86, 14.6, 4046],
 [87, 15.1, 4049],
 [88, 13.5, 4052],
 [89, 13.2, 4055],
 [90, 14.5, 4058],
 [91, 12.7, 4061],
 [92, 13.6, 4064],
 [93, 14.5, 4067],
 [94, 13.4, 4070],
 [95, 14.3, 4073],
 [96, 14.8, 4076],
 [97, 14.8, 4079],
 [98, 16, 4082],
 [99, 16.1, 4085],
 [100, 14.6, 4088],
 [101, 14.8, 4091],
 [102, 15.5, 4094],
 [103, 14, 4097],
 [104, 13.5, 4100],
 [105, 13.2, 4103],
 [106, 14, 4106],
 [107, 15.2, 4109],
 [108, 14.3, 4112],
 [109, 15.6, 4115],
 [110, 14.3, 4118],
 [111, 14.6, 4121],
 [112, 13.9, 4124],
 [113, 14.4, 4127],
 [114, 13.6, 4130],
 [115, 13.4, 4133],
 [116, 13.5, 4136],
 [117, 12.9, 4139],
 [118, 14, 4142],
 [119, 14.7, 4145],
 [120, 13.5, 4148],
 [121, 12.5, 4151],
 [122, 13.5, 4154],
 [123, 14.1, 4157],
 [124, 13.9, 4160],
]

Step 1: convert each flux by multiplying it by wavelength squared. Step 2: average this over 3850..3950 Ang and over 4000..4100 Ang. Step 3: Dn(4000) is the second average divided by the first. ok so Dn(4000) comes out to 1.3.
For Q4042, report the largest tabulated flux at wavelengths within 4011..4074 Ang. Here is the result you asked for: 17.6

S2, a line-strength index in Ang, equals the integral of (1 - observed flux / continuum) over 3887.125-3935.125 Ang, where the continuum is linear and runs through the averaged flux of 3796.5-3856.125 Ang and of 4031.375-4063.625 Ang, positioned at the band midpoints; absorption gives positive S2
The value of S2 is 2.0 Ang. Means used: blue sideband 11.4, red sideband 14.2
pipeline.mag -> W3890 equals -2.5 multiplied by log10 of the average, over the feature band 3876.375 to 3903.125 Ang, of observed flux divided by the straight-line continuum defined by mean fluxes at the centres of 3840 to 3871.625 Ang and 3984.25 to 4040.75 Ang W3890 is 0.04 mag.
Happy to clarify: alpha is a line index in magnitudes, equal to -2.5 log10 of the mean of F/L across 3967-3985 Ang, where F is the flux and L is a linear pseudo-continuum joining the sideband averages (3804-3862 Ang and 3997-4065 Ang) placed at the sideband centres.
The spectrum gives 0.26 mag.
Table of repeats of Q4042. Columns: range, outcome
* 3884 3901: 12.6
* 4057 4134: 16.1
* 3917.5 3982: 14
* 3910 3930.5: 13.3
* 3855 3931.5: 14.5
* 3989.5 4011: 17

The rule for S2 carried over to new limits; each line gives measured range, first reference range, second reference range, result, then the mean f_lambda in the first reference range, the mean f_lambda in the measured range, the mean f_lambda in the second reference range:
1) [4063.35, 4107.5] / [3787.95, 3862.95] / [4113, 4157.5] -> -3.3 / 11.3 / 14.5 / 13.9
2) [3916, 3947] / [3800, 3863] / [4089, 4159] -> 3.4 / 11.3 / 10.9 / 14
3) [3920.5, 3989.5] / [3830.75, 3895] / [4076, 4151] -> 7.6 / 11.8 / 11.3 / 14.3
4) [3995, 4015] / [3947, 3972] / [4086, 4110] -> -3.5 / 11.6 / 14.7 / 14.4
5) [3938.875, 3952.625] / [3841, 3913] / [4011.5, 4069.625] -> 1.2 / 12.4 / 12.1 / 14.5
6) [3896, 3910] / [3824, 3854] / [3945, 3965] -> -1.4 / 11.3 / 13.1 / 12.5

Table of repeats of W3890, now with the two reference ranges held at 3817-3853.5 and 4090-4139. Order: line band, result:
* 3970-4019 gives -0.05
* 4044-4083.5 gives -0.05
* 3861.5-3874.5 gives -0.06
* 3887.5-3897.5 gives -0.04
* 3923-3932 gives 0.12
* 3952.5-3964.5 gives 0.00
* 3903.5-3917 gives -0.07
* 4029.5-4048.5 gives -0.09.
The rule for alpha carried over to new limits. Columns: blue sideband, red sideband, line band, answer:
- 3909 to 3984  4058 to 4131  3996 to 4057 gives -0.14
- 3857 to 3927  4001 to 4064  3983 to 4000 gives 0.02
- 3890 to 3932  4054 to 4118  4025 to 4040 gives -0.06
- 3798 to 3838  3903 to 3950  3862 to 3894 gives -0.07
